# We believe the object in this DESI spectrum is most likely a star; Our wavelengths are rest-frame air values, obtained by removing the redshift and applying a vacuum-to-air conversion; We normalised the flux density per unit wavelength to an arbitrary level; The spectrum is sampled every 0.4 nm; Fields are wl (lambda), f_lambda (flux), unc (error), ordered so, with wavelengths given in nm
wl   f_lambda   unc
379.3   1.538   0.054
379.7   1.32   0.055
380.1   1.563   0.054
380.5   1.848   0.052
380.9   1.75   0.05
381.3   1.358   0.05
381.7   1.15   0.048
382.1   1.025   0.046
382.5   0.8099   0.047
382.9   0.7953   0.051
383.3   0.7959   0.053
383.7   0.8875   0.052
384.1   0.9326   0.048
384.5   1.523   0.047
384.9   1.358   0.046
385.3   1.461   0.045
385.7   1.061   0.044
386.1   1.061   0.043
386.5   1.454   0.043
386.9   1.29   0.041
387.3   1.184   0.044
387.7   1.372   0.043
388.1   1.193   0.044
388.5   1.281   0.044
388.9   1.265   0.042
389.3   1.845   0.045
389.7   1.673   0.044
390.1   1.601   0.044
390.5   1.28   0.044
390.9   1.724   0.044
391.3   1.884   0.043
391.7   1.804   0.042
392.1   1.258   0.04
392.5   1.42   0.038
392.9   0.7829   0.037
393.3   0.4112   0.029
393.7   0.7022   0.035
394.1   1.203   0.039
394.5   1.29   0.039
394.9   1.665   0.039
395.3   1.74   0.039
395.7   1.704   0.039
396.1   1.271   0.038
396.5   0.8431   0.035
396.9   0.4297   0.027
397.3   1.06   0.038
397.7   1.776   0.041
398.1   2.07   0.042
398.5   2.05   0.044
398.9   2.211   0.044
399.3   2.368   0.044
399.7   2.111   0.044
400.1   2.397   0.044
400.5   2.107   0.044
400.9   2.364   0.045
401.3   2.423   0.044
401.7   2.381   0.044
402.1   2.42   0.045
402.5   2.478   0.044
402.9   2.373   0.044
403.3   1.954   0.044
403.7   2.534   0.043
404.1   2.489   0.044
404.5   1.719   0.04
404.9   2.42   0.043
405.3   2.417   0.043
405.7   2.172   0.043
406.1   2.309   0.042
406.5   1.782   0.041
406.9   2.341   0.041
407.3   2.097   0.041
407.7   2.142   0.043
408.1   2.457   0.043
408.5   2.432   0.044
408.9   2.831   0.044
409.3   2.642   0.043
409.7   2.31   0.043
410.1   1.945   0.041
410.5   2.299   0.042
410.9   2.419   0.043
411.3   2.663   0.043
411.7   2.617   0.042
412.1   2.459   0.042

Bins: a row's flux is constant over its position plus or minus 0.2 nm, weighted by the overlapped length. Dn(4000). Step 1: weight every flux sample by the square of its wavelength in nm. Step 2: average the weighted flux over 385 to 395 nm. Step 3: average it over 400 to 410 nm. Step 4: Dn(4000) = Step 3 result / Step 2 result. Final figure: 1.9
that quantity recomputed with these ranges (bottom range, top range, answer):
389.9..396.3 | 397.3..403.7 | 1.69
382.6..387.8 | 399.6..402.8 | 2.20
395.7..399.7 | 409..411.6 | 1.60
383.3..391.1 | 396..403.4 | 1.58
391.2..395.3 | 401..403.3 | 1.98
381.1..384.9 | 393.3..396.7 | 1.27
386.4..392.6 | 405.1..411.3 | 1.73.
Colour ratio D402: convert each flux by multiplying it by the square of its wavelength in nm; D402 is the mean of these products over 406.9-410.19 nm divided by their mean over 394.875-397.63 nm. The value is 2.03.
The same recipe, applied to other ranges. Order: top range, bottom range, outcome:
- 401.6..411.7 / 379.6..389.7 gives 2.05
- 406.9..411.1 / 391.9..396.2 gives 2.08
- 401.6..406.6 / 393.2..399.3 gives 1.67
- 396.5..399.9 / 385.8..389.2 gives 1.42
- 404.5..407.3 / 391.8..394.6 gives 2.27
